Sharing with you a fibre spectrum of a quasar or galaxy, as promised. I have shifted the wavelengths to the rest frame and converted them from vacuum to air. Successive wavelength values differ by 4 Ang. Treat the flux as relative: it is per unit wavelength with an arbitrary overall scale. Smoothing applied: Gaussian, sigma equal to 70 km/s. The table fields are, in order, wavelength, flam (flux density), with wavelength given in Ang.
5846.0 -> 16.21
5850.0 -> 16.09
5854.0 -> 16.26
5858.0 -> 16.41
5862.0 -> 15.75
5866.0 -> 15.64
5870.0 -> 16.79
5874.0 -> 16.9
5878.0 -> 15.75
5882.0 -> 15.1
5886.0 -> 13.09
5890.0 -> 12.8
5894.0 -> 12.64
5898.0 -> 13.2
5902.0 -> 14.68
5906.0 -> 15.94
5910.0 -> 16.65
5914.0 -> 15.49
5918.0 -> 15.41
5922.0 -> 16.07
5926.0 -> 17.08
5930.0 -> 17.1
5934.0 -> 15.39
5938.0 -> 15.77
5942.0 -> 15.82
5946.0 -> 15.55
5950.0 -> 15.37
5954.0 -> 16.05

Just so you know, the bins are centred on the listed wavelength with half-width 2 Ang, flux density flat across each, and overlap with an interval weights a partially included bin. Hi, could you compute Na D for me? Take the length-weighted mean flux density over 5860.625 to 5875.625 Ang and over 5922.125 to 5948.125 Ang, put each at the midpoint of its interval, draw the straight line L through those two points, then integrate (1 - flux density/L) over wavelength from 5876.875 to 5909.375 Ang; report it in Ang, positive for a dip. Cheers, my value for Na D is 4.0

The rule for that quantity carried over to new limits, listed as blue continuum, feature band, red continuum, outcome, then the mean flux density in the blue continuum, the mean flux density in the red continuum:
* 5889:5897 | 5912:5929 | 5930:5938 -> -1.4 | 12.8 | 15.9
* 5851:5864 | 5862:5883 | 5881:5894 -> -1.9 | 16.1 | 13.4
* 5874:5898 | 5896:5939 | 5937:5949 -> -2.1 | 14.1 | 15.7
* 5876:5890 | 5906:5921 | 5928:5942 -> -0.5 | 14.4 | 16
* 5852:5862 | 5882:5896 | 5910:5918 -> 2.5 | 16.2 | 15.8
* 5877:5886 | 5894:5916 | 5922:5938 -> 0.9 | 14.9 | 16.4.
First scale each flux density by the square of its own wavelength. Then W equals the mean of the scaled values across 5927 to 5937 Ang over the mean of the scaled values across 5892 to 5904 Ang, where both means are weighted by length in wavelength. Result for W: 1.22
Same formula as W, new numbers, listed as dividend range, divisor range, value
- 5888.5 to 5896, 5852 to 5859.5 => 0.79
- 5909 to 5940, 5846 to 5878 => 1.01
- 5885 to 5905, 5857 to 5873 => 0.84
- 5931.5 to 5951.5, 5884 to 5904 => 1.20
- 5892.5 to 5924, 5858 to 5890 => 0.99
